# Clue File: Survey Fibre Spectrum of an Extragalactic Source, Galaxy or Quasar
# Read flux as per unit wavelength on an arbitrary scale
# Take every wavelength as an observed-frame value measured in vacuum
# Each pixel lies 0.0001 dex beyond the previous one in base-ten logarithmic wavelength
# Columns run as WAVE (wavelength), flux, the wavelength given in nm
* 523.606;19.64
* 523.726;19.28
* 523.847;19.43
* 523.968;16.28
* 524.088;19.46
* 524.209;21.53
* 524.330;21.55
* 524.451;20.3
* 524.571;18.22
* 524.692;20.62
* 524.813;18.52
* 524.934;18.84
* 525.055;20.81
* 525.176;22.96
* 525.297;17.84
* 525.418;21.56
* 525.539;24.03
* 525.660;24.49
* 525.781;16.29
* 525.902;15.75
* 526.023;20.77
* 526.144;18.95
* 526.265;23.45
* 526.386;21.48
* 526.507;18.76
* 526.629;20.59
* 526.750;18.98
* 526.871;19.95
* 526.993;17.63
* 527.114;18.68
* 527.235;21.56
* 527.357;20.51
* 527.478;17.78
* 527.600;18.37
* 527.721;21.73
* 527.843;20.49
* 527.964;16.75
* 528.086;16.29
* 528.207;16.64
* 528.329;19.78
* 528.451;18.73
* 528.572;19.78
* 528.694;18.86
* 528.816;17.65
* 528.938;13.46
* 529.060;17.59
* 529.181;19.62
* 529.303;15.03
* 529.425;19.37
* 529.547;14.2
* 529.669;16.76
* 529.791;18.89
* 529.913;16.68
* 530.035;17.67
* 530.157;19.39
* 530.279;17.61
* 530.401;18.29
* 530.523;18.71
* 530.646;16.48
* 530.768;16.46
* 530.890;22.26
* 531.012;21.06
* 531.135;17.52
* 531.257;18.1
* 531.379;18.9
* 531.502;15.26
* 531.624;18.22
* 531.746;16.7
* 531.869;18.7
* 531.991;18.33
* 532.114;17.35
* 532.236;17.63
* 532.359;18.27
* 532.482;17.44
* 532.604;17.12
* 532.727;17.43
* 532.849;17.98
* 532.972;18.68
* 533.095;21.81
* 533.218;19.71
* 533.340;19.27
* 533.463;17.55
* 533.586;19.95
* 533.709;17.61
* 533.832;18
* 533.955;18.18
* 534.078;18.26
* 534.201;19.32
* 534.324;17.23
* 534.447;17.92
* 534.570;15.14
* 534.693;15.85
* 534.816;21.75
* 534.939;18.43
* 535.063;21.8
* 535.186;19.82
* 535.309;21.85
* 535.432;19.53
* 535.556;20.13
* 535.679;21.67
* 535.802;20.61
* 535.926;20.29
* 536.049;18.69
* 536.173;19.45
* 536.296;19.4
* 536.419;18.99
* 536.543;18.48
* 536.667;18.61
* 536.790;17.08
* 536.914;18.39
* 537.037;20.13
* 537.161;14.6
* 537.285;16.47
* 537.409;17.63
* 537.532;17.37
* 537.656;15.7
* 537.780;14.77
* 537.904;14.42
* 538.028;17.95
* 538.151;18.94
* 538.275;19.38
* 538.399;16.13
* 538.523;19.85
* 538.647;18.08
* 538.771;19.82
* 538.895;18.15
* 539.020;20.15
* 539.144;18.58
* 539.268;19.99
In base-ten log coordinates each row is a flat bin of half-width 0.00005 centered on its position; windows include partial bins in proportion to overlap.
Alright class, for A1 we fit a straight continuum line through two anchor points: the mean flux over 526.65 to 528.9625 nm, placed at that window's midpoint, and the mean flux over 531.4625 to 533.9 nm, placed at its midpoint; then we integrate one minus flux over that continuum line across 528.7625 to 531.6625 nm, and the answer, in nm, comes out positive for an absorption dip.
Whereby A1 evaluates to 0.12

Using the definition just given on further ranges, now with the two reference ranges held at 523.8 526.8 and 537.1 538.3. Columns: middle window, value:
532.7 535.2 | -0.14 nm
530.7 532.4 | 0.01 nm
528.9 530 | 0.12 nm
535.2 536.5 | -0.22 nm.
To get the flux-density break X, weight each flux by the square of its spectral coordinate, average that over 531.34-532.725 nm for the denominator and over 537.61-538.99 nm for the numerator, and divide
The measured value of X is 1.03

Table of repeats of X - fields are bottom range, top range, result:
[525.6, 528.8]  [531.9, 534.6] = 0.97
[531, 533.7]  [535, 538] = 1.03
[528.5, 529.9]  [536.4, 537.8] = 1.03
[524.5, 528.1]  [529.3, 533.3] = 0.93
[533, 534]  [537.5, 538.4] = 0.90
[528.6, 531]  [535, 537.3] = 1.12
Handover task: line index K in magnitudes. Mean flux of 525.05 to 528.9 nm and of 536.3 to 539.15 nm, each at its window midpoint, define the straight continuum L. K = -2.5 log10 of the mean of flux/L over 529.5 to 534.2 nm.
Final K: 0.037 mag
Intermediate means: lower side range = 19.6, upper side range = 17.8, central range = 18.1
